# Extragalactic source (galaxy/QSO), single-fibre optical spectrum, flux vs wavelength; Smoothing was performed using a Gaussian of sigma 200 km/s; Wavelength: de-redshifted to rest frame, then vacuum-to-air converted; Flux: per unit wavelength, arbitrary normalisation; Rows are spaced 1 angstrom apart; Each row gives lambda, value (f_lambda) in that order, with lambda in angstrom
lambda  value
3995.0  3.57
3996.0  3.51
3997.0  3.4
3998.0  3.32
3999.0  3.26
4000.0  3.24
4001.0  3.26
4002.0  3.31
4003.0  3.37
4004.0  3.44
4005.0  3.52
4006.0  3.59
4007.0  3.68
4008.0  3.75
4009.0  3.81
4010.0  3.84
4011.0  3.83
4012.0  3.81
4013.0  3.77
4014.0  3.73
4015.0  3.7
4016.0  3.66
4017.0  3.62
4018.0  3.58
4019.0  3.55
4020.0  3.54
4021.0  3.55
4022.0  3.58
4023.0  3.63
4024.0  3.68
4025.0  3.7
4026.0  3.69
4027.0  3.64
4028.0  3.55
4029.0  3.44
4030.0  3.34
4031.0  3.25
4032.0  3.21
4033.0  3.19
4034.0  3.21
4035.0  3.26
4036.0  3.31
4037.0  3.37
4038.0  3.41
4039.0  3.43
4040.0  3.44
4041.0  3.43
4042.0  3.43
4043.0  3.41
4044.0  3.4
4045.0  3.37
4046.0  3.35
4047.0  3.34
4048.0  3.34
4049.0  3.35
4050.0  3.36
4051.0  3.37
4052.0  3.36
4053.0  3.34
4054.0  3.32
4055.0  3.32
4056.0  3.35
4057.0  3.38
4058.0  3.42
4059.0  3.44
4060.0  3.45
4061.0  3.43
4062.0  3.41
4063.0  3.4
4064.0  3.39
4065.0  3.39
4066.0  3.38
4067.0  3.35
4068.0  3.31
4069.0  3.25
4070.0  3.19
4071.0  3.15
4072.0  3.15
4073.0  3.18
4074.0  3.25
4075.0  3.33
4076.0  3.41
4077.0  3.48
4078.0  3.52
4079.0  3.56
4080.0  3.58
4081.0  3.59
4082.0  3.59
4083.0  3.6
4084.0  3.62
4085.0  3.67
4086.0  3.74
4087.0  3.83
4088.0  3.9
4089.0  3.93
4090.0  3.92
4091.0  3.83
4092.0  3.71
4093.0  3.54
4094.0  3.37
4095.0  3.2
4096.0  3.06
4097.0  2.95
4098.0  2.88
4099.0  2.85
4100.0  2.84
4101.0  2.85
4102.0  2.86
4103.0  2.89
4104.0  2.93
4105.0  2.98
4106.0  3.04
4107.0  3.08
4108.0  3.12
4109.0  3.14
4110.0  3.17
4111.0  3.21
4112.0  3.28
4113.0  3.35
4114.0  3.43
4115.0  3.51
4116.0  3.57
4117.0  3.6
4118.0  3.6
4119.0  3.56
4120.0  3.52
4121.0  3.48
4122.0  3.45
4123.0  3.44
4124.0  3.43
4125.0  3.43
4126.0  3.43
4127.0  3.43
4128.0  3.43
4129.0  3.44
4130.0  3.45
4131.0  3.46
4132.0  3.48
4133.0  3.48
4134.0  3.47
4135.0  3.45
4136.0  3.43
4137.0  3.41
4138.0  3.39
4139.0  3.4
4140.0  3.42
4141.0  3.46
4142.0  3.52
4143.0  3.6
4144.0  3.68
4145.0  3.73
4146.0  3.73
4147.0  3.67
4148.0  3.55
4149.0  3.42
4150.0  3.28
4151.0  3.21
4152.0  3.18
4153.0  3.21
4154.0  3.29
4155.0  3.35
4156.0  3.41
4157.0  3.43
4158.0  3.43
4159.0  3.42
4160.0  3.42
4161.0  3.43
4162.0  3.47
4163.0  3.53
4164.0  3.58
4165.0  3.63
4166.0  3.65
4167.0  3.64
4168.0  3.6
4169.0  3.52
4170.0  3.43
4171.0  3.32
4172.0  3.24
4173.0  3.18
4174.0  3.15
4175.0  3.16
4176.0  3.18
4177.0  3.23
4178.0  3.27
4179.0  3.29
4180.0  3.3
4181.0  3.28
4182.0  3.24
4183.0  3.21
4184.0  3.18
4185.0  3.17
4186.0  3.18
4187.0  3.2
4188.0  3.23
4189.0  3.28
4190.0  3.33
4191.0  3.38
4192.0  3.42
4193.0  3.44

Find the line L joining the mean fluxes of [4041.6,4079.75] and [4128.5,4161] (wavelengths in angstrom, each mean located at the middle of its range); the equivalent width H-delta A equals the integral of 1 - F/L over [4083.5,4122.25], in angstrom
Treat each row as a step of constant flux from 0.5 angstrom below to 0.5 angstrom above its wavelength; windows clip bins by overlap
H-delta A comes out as 0.7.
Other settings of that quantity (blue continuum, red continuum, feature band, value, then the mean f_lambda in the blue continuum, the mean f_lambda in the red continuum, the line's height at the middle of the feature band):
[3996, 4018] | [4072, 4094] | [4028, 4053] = 1.6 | 3.57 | 3.59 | 3.58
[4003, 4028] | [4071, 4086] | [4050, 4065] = 0.6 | 3.65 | 3.47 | 3.53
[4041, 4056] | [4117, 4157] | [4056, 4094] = -1.1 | 3.36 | 3.46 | 3.39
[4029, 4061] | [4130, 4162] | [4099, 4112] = 1.5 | 3.36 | 3.45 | 3.41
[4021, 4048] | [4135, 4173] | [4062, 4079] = 0.5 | 3.43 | 3.46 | 3.44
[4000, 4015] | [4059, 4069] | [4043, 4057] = 0.4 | 3.61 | 3.39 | 3.44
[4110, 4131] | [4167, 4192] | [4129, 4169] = -1.2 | 3.45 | 3.28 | 3.37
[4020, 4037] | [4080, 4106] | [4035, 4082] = 0.5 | 3.45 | 3.36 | 3.41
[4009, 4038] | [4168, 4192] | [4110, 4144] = -0.9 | 3.55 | 3.27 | 3.36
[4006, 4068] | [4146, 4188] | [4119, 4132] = -0.2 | 3.48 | 3.36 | 3.4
